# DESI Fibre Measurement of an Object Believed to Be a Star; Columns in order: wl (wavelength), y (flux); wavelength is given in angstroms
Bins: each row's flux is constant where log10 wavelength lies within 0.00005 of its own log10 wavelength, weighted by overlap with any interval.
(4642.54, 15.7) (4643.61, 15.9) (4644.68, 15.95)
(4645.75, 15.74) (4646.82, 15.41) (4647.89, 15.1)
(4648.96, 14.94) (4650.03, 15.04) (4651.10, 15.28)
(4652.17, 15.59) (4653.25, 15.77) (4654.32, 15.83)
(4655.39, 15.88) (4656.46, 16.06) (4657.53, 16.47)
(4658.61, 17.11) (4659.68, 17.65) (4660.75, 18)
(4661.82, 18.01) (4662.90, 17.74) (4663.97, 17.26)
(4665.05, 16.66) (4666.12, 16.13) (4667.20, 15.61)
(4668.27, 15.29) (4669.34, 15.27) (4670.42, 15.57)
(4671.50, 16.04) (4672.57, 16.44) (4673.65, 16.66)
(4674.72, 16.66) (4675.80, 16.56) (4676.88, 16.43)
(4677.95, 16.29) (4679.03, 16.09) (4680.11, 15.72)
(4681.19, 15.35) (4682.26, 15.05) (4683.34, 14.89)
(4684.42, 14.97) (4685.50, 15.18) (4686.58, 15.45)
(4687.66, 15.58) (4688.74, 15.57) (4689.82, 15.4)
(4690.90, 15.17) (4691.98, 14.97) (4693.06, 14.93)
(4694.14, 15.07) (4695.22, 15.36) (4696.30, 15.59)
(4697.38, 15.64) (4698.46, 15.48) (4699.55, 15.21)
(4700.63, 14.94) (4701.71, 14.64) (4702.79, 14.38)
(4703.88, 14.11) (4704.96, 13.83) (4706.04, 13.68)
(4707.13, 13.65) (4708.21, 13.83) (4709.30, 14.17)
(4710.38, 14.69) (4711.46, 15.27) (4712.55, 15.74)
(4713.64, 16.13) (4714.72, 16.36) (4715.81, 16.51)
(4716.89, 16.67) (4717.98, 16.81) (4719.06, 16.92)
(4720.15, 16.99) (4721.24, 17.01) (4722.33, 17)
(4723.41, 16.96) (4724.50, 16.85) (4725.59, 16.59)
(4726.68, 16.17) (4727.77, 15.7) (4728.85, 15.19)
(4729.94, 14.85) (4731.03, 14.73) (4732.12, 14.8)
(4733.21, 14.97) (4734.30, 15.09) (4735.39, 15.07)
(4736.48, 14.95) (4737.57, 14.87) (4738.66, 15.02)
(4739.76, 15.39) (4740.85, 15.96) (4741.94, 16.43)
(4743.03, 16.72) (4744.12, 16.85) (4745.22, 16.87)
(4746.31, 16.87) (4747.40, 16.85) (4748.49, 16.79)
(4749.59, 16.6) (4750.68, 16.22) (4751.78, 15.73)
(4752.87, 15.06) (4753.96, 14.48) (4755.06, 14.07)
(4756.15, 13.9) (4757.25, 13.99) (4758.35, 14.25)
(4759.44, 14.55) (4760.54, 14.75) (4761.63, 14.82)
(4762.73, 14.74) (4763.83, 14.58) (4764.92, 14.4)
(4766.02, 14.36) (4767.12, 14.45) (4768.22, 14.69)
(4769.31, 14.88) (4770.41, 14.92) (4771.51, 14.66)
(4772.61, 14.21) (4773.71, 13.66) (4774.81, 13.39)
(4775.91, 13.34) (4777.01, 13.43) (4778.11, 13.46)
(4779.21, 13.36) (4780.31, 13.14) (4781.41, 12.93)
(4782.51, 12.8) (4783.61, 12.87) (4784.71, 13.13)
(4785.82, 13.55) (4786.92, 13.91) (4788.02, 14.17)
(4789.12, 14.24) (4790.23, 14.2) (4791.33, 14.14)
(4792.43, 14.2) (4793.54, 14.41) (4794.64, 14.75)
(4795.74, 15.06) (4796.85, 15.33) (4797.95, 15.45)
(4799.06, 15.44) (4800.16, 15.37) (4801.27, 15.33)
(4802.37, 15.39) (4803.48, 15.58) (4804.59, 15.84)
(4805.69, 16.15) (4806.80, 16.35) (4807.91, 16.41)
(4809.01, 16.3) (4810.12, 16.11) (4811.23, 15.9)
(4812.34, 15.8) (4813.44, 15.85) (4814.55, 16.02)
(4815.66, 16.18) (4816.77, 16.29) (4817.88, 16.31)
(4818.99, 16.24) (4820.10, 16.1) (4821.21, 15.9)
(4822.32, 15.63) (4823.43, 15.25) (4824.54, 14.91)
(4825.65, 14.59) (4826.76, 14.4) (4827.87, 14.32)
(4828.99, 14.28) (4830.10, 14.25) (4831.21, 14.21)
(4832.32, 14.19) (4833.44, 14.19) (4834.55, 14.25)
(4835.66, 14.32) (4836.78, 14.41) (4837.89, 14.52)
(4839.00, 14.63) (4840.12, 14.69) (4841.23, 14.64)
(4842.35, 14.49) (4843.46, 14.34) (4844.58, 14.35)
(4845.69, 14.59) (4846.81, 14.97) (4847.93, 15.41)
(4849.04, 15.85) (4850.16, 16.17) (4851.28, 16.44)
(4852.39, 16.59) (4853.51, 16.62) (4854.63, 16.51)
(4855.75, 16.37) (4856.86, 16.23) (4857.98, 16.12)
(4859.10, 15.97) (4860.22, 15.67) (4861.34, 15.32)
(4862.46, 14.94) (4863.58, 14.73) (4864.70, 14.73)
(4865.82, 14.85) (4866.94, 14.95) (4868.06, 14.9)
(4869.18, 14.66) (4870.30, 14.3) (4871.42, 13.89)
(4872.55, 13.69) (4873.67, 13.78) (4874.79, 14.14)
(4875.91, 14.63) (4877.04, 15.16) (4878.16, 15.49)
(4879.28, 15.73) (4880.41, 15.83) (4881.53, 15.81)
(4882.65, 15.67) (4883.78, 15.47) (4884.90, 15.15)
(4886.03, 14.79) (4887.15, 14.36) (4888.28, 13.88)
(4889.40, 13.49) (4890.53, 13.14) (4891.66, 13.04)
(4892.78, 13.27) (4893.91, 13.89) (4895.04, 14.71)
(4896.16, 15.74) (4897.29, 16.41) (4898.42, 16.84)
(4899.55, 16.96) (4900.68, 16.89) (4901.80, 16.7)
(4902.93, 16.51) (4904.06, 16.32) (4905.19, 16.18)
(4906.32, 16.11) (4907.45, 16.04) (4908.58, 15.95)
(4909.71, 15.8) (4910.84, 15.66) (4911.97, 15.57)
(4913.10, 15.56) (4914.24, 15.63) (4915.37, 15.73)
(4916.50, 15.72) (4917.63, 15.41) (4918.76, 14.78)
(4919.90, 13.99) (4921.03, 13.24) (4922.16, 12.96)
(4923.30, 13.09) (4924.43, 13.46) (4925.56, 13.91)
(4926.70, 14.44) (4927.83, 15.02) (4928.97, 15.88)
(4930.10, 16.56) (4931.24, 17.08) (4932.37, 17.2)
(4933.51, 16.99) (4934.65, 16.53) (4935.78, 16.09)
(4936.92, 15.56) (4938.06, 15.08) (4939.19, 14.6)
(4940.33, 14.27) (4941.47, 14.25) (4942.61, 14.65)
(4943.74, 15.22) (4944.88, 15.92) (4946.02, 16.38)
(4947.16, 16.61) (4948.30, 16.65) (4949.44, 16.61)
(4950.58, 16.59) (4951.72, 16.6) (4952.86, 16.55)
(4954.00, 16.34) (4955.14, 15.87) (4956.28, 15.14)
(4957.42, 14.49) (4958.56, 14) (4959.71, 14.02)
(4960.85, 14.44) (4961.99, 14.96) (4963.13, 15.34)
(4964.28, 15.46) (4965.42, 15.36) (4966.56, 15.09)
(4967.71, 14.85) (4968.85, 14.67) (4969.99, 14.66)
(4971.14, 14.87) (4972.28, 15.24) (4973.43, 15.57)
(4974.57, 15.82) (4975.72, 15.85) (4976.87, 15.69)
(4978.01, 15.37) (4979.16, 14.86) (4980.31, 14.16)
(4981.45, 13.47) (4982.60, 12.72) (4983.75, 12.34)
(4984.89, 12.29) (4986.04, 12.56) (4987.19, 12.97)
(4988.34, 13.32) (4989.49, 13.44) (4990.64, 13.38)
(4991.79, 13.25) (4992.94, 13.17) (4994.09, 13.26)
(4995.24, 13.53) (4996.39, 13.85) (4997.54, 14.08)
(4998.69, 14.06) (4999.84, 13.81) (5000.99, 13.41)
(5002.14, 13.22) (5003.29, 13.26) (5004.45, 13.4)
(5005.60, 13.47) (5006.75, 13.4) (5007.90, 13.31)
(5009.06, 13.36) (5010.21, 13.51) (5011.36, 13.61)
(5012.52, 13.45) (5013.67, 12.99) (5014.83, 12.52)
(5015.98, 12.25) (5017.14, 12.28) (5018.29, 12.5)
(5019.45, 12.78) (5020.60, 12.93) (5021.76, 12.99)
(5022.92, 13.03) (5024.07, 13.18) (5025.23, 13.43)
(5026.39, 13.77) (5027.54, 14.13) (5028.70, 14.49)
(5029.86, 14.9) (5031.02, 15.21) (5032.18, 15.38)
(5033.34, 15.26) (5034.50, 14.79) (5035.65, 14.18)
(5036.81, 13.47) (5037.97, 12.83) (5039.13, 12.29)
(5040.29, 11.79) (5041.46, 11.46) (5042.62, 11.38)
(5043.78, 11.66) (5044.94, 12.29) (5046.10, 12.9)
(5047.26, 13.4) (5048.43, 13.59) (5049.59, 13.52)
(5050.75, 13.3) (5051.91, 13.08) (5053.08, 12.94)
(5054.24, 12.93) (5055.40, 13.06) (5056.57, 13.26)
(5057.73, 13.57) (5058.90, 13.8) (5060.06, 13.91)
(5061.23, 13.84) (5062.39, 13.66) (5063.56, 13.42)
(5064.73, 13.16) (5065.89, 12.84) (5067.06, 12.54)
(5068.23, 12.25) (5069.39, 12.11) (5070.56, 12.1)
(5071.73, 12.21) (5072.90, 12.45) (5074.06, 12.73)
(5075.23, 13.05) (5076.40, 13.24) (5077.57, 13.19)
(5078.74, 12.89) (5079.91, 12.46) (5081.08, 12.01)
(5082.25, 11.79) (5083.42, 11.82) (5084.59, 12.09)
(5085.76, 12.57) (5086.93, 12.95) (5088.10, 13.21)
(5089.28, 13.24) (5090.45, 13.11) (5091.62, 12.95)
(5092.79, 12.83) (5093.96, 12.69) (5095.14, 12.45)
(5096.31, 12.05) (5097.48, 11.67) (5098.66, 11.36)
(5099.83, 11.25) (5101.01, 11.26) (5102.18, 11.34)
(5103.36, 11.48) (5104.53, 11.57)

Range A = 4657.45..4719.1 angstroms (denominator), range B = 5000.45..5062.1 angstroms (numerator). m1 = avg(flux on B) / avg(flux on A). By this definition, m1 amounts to 0.85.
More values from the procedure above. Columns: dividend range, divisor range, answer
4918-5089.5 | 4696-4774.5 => 0.91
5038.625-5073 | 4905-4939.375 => 0.84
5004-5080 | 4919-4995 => 0.89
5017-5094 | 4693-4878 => 0.87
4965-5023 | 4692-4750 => 0.88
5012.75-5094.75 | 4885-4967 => 0.85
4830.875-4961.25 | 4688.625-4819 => 1.01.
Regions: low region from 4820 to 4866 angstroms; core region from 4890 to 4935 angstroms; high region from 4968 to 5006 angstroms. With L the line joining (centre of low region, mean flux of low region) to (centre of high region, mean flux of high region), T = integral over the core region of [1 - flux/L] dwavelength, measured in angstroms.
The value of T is -2.59 angstroms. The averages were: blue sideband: 15.1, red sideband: 13.9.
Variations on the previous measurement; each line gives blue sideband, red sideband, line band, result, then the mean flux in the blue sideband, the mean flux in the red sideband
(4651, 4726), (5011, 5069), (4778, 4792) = 1.4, 15.8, 13.2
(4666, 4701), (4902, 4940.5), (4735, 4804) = 3.5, 15.6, 15.4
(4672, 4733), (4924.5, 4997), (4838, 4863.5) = -0.5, 15.6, 14.9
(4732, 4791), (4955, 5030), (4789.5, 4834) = -2.5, 14.7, 13.9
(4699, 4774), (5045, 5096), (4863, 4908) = -2.6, 15.3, 12.9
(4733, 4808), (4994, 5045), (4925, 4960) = -4.7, 14.8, 13.3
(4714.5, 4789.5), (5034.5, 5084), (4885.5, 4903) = -1.2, 15.1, 12.8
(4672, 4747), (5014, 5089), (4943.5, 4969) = -3.3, 15.6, 13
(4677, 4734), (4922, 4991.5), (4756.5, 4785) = 2.5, 15.5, 15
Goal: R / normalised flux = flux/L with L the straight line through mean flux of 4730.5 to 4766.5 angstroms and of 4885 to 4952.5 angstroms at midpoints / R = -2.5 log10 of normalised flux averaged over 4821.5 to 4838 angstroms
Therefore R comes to 0.06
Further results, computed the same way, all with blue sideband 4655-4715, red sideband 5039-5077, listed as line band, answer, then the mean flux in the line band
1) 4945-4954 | -0.21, 16.5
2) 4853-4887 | -0.07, 15.2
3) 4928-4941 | -0.16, 15.9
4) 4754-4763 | 0.05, 14.4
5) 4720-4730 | -0.07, 16.4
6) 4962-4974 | -0.12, 15.1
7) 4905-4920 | -0.12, 15.6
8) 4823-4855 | -0.03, 14.9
